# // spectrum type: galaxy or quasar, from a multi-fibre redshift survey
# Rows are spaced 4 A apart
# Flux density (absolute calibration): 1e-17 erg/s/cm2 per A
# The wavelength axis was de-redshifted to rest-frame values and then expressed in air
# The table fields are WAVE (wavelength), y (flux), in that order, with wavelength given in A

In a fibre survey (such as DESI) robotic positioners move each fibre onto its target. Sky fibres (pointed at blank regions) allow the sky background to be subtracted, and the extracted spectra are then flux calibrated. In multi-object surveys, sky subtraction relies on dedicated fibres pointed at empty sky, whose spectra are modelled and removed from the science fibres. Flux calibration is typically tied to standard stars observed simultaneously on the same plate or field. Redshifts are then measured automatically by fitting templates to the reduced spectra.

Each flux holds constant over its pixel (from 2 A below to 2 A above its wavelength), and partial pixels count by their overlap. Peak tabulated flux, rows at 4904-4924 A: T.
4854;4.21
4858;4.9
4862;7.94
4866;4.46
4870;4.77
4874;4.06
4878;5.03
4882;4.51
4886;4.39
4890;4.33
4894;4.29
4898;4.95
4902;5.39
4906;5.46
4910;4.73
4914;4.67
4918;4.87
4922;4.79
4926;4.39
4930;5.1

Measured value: 5.46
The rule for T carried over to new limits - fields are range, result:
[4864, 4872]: 4.77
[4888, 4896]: 4.33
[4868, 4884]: 5.03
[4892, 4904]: 5.39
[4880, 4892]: 4.51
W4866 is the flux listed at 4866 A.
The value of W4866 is 4.46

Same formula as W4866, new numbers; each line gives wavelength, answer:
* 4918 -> 4.87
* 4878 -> 5.03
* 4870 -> 4.77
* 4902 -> 5.39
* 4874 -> 4.06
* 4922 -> 4.79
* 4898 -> 4.95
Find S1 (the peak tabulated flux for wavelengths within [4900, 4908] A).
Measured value 5.46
